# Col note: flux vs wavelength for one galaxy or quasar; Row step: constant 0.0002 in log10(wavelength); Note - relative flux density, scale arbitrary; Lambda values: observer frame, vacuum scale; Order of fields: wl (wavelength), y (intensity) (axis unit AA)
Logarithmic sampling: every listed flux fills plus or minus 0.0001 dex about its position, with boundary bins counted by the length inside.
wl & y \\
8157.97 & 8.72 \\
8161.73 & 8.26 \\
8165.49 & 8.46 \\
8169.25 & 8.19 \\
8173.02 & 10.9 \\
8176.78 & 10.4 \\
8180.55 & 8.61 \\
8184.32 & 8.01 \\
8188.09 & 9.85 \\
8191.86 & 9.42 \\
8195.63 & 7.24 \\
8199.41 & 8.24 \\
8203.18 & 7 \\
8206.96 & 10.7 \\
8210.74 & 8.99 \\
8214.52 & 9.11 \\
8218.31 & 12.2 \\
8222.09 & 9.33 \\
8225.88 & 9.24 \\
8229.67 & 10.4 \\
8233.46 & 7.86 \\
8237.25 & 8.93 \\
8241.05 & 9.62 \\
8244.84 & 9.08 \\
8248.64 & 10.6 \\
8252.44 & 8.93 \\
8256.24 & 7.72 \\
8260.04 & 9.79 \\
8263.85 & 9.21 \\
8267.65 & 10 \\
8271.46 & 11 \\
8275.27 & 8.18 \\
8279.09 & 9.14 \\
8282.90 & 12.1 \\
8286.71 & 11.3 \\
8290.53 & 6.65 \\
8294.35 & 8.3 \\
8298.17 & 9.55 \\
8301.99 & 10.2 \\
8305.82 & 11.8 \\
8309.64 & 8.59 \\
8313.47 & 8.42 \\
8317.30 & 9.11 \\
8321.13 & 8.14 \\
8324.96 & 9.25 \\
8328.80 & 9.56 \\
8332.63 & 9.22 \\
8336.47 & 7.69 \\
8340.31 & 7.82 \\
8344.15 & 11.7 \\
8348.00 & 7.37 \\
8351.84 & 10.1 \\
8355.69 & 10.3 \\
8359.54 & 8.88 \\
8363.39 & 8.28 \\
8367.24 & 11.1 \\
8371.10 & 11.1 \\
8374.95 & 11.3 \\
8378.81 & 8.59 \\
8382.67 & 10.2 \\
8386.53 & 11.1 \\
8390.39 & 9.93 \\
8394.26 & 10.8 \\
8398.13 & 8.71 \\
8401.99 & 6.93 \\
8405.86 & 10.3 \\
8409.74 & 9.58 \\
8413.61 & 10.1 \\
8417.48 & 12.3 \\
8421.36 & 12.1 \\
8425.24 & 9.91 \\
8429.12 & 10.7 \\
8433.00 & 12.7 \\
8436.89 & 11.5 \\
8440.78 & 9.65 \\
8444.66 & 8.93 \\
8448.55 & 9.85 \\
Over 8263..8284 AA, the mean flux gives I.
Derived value 9.89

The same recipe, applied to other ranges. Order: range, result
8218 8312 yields 9.54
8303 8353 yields 9.14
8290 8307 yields 9.41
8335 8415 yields 9.62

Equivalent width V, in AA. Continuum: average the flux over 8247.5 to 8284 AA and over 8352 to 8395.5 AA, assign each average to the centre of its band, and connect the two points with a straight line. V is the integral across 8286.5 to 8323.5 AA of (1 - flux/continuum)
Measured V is 2.6 AA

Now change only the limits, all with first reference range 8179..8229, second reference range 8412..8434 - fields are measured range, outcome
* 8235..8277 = 1.13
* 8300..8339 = 4.04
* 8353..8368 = 1.55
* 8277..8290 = -0.62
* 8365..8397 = 1.18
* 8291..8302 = 1.29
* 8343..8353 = 0.93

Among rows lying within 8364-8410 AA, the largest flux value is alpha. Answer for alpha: 11.3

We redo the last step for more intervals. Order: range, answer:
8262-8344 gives 12.1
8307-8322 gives 9.11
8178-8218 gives 10.7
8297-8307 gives 11.8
